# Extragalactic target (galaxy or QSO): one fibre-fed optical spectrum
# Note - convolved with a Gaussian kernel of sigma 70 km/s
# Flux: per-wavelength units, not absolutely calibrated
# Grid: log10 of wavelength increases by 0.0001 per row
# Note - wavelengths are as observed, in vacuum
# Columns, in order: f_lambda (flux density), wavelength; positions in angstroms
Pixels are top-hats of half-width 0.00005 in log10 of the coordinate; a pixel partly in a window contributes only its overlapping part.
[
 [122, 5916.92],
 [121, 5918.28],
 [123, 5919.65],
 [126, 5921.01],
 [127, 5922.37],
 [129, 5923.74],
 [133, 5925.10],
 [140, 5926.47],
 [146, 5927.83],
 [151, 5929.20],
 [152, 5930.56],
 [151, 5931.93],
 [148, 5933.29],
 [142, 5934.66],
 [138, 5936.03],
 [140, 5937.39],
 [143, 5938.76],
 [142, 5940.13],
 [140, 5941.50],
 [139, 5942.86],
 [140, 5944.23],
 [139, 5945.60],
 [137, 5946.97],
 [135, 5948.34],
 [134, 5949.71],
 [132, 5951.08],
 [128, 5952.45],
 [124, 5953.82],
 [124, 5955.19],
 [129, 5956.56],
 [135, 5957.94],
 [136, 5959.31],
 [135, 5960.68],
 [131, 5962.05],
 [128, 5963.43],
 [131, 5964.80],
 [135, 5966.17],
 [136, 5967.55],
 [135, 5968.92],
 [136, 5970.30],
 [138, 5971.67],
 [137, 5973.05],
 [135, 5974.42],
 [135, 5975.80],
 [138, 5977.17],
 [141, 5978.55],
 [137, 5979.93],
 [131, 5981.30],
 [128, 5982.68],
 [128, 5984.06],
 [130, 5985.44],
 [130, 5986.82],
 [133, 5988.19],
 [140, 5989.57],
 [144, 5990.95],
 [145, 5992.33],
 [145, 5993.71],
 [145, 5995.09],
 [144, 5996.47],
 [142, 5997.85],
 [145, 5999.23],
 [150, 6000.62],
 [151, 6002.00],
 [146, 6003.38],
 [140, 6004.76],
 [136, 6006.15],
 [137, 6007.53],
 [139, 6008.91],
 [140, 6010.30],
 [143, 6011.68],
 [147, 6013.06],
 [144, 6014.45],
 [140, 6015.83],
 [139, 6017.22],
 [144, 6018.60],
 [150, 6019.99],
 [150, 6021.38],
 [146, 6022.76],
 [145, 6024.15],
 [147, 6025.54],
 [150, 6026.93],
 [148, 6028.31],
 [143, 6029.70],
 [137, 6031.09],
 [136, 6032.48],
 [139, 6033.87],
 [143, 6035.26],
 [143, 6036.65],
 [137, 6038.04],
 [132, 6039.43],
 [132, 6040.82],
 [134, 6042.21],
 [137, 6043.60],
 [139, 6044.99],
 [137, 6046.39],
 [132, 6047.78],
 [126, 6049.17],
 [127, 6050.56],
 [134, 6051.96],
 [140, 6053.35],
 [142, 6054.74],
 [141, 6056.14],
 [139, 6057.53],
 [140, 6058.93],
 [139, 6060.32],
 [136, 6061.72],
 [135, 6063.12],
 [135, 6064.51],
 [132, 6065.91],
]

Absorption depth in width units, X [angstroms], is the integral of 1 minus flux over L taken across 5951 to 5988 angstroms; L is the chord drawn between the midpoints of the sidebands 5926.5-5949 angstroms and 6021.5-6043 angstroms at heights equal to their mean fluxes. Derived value 2.4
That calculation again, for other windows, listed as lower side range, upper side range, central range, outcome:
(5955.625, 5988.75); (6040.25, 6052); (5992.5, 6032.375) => -3.2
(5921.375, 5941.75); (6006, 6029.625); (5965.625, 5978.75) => 0.6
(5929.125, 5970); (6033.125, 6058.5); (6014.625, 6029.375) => -1.0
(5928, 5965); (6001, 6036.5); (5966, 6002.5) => 0.6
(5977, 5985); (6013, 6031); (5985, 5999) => -0.4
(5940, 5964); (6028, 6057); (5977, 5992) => 0.0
